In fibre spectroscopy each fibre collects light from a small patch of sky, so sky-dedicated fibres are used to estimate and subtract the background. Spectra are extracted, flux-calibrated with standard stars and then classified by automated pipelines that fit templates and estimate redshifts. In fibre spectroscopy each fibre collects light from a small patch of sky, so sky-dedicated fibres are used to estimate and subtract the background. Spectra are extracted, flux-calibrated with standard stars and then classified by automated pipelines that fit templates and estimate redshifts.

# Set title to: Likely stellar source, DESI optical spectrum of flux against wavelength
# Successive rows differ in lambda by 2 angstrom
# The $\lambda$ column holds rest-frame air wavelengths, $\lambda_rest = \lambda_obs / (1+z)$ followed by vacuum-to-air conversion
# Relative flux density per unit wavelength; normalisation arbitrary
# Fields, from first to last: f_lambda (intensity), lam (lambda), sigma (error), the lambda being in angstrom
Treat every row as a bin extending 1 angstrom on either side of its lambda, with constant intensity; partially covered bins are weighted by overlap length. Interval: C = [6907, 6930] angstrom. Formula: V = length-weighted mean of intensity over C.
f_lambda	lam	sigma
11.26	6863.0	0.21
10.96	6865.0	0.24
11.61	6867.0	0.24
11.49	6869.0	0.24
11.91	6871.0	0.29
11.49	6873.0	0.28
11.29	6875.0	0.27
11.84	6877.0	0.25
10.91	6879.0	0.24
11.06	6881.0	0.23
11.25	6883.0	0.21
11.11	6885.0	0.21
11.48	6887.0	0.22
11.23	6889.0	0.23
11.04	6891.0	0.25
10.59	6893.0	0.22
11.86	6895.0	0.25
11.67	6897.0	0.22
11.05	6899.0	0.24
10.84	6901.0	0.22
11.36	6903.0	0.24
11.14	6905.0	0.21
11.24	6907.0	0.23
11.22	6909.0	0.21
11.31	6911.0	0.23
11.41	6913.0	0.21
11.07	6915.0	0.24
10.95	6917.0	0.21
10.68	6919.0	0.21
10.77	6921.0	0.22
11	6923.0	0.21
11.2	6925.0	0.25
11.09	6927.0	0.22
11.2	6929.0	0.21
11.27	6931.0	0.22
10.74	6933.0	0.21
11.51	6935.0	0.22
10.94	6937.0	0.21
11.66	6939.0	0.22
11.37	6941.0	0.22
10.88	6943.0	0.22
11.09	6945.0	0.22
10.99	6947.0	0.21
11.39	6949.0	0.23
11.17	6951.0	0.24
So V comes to 11.1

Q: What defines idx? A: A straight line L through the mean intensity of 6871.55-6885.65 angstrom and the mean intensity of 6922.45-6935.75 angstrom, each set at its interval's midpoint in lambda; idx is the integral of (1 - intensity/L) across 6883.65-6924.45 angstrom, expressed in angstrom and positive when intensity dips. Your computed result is 0.25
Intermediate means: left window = 11.3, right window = 11.1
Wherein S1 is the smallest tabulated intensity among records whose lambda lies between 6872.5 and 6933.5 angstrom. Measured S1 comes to 10.59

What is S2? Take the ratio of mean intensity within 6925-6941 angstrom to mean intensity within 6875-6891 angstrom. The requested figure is 1.0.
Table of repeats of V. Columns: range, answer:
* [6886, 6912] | 11.2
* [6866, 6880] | 11.5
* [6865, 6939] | 11.2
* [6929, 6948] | 11.2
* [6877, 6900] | 11.2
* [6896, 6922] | 11.1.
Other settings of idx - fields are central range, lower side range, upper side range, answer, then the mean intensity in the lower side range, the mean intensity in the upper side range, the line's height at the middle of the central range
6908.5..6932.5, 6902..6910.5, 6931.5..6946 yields 0.3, 11.2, 11.2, 11.2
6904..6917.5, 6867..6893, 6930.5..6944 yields 0.1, 11.3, 11.2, 11.3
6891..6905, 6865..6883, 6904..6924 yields 0.0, 11.4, 11.1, 11.2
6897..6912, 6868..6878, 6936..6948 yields 0.3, 11.6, 11.2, 11.4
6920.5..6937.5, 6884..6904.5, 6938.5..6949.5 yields 0.2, 11.2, 11.2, 11.2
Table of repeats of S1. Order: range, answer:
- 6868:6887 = 10.91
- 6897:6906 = 10.84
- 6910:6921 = 10.68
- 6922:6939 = 10.74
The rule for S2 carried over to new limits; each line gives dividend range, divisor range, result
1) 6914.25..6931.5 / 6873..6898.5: 0.98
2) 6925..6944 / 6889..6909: 1.00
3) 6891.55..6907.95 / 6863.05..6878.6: 0.98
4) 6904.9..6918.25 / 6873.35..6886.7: 0.99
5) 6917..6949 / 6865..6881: 0.97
